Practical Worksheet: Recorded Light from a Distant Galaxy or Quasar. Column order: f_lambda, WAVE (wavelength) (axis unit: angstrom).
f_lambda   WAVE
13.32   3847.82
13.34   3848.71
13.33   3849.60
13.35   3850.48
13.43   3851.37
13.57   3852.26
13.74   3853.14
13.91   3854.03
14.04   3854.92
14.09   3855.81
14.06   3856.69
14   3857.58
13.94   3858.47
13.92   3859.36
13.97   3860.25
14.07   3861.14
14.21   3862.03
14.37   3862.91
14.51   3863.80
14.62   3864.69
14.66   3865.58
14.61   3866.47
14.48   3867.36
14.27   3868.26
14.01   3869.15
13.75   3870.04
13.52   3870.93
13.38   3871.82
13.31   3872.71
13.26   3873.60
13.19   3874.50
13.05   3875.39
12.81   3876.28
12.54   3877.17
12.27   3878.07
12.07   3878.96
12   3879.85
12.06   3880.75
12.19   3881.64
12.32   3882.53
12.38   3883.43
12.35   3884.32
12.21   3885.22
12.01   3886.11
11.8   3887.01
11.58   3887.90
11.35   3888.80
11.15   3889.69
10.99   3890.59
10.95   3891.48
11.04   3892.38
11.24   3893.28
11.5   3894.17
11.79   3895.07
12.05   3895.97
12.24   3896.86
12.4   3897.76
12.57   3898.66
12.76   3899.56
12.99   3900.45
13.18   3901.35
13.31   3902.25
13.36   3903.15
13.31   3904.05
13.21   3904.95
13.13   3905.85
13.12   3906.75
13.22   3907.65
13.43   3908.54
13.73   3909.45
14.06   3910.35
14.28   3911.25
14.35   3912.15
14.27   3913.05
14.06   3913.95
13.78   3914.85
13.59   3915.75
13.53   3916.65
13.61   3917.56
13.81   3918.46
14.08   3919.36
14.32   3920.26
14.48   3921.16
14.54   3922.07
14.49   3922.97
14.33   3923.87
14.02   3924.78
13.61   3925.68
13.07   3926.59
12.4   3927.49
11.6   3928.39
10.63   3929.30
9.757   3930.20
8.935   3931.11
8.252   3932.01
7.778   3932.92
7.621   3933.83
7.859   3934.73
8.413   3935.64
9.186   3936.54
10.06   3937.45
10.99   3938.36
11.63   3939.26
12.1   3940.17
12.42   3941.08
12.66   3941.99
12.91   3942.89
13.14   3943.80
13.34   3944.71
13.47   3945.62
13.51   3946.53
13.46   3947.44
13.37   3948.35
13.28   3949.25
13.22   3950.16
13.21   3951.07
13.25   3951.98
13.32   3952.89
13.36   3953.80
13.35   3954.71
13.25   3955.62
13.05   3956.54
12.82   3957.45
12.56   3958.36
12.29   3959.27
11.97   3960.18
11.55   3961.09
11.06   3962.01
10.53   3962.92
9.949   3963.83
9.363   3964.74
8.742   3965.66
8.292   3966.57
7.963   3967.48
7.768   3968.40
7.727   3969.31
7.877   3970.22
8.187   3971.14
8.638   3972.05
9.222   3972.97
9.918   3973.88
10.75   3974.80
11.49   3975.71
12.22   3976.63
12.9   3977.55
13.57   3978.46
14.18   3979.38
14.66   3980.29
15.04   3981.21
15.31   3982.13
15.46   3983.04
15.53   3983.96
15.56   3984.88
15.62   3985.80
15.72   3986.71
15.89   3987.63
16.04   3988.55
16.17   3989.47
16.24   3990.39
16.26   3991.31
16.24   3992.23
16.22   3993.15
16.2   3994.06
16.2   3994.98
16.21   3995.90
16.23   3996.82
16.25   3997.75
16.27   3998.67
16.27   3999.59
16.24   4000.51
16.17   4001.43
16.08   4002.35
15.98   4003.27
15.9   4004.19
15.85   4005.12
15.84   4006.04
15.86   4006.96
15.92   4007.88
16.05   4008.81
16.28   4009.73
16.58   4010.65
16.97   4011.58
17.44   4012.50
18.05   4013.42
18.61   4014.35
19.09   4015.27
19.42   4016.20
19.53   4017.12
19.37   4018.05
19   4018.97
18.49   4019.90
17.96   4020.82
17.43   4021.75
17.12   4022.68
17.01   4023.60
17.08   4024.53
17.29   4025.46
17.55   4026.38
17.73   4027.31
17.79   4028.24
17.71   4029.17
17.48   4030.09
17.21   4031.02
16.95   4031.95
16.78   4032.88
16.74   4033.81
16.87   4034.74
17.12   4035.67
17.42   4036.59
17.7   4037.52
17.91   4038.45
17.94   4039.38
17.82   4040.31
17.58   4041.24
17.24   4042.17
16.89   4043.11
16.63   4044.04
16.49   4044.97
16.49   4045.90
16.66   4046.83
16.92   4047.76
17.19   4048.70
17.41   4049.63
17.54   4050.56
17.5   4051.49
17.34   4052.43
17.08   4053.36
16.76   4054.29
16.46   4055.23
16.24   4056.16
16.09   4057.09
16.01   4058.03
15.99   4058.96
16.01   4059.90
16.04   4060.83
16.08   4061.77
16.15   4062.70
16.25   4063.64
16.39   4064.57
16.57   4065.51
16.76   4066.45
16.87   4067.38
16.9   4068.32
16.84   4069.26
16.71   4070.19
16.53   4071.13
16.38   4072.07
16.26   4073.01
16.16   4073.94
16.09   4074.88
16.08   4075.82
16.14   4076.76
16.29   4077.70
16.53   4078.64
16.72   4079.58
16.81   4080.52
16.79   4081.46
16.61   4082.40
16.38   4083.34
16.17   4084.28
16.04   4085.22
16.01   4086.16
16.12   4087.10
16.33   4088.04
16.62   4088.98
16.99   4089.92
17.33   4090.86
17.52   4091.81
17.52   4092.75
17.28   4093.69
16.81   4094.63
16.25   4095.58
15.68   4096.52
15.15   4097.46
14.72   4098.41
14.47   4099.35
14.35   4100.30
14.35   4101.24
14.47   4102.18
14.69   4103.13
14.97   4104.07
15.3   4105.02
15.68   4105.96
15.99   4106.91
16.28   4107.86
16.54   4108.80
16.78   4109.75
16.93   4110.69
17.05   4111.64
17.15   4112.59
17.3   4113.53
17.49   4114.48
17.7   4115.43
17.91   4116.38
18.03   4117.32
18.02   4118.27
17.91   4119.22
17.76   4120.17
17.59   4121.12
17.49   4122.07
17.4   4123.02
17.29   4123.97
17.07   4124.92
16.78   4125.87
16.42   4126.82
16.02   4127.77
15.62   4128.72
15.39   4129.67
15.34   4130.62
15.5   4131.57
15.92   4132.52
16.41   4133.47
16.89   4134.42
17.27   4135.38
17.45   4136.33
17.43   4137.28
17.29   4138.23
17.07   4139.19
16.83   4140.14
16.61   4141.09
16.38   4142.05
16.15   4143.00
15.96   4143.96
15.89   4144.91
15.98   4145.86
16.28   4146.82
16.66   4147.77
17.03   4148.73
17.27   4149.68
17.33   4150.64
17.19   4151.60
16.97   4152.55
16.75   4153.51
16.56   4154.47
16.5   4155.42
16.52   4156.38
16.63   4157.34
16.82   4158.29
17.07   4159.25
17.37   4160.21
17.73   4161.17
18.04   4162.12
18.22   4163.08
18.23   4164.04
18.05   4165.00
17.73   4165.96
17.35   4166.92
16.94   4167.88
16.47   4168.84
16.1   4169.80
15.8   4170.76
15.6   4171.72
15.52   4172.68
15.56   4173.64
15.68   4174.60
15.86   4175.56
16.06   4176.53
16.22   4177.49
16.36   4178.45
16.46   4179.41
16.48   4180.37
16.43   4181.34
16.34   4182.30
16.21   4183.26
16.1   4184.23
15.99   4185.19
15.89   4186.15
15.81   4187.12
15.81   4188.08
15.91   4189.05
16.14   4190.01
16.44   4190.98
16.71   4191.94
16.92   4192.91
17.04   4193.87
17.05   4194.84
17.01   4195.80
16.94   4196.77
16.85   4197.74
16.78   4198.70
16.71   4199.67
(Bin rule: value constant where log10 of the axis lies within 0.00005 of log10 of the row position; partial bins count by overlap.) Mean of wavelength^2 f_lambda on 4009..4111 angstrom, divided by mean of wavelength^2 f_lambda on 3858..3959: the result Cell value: 1.4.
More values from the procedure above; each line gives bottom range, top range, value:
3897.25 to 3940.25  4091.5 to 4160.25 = 1.48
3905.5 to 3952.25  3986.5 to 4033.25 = 1.41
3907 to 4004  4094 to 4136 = 1.37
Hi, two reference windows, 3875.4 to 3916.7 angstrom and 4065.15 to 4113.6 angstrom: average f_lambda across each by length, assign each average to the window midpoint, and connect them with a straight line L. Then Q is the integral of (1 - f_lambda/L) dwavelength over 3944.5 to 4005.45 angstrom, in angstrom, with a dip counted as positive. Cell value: 3.4 angstrom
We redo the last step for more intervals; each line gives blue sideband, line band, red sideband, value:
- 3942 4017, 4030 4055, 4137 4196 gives -3.9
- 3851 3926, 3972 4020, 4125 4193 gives -3.8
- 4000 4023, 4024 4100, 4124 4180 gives 1.4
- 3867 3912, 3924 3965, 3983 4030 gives 8.1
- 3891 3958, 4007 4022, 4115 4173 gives -3.7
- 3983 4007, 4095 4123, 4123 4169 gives 0.4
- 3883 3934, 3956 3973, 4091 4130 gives 4.5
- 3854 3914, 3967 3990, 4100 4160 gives 3.0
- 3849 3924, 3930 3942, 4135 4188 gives 3.6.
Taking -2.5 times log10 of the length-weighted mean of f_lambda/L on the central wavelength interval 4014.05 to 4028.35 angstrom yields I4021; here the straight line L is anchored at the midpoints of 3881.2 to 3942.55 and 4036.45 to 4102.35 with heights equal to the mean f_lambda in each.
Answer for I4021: -0.19 mag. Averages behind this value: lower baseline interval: 12.3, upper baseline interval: 16.5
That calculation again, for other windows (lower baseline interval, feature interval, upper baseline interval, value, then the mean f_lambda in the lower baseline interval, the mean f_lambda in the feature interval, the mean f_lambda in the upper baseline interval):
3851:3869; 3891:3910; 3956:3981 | 0.02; 14.1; 12.6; 10.8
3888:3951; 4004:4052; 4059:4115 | -0.16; 12.4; 17.3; 16.3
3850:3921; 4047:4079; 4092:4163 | -0.06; 13.2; 16.5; 16.6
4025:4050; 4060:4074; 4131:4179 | 0.04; 17.2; 16.5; 16.7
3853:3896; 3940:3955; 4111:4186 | 0.07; 13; 13.2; 16.8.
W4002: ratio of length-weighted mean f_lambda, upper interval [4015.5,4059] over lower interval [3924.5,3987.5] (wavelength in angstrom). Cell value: 1.48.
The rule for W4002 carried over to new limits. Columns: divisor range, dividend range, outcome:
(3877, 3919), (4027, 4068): 1.34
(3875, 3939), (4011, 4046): 1.44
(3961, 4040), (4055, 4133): 1.08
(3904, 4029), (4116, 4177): 1.21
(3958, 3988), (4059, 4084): 1.40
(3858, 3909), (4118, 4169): 1.31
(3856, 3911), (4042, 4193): 1.28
